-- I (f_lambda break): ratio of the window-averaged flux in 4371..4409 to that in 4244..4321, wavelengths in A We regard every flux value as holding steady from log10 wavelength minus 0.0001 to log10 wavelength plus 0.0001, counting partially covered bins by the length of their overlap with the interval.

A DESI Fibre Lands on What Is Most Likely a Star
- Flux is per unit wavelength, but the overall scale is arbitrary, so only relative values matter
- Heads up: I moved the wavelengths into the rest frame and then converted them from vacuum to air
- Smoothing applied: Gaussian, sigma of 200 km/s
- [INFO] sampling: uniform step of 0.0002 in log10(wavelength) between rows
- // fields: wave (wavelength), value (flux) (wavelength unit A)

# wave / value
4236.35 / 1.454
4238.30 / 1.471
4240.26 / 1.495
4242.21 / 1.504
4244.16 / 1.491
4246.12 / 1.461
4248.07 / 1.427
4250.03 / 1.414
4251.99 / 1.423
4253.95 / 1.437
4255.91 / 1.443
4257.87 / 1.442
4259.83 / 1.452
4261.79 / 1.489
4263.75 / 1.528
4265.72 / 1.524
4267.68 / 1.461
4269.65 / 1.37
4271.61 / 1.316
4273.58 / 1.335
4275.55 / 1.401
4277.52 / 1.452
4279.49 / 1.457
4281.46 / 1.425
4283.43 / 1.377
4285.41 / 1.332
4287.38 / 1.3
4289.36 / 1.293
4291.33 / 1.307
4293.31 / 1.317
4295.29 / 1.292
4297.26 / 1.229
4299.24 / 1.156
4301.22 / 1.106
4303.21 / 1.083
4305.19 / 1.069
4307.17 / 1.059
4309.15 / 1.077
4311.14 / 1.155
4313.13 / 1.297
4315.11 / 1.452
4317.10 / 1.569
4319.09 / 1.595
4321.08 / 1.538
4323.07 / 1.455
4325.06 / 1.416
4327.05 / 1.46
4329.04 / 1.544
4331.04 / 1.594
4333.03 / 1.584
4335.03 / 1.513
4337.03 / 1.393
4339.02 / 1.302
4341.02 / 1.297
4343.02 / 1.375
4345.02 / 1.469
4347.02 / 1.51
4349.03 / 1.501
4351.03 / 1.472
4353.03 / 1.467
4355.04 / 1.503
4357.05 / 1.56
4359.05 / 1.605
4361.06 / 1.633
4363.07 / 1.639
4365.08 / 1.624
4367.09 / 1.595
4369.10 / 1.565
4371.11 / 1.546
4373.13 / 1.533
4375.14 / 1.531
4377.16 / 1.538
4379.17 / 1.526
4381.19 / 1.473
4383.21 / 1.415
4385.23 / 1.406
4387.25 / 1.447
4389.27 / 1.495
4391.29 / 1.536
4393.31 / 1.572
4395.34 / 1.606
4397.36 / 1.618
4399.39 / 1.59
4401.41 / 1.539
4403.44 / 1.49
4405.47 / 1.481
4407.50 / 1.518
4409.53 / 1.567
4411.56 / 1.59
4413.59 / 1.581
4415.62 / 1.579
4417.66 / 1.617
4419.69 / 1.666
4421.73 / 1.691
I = 1.12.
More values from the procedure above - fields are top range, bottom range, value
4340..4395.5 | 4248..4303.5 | 1.11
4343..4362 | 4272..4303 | 1.16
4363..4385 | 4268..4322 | 1.17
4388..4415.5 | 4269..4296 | 1.15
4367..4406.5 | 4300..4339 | 1.12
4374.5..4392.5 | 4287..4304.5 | 1.21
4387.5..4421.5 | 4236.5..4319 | 1.15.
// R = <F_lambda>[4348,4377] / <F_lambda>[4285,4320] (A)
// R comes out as 1.24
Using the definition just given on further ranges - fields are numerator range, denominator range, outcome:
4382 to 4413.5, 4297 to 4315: 1.33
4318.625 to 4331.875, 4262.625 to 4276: 1.06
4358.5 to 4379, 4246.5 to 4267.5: 1.08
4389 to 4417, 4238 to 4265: 1.06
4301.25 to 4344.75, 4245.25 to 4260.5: 0.95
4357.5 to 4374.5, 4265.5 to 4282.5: 1.13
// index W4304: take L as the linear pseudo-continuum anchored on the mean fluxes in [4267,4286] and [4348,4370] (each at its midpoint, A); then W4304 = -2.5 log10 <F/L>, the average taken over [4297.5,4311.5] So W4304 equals 0.29 mag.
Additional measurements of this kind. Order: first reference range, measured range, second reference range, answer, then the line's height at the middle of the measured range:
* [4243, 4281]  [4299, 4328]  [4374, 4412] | 0.133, 1.47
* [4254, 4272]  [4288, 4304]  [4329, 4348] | 0.184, 1.45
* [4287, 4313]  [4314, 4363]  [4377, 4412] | -0.133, 1.32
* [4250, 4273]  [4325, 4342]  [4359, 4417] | 0.031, 1.5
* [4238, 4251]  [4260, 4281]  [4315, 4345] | 0.025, 1.47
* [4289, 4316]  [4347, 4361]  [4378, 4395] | -0.109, 1.38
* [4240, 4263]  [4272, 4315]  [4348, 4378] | 0.178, 1.49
